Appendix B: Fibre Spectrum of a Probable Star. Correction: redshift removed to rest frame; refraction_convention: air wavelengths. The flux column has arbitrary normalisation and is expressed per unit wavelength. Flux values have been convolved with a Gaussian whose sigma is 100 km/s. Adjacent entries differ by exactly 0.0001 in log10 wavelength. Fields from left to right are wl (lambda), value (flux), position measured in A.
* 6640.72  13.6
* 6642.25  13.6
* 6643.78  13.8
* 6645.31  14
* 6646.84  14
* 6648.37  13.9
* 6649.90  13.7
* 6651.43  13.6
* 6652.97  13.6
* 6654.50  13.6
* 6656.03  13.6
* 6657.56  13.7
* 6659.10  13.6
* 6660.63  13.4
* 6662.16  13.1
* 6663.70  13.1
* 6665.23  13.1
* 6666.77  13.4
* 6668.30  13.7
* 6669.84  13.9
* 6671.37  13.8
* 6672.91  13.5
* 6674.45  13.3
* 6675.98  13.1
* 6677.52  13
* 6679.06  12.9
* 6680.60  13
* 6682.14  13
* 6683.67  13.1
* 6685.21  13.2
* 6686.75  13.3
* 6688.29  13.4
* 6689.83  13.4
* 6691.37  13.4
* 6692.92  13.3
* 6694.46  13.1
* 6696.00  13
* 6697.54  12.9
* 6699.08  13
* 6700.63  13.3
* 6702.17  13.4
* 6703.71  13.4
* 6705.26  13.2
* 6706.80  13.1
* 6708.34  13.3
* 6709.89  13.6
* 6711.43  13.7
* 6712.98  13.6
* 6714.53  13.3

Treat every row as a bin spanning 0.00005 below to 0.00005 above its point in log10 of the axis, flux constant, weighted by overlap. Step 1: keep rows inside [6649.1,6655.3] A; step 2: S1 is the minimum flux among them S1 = 13.6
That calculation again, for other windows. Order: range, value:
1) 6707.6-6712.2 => 13.3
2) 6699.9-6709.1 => 13.1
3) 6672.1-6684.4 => 12.9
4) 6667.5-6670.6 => 13.7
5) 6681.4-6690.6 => 13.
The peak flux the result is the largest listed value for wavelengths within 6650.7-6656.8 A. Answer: 13.6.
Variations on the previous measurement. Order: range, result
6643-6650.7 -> 14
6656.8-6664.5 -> 13.7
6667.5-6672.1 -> 13.9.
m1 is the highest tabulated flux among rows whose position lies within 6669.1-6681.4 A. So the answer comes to 13.9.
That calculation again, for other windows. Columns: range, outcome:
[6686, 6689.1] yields 13.4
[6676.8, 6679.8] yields 13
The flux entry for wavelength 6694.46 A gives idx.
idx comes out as 13.1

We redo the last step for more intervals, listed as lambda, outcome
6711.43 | 13.7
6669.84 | 13.9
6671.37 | 13.8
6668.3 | 13.7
